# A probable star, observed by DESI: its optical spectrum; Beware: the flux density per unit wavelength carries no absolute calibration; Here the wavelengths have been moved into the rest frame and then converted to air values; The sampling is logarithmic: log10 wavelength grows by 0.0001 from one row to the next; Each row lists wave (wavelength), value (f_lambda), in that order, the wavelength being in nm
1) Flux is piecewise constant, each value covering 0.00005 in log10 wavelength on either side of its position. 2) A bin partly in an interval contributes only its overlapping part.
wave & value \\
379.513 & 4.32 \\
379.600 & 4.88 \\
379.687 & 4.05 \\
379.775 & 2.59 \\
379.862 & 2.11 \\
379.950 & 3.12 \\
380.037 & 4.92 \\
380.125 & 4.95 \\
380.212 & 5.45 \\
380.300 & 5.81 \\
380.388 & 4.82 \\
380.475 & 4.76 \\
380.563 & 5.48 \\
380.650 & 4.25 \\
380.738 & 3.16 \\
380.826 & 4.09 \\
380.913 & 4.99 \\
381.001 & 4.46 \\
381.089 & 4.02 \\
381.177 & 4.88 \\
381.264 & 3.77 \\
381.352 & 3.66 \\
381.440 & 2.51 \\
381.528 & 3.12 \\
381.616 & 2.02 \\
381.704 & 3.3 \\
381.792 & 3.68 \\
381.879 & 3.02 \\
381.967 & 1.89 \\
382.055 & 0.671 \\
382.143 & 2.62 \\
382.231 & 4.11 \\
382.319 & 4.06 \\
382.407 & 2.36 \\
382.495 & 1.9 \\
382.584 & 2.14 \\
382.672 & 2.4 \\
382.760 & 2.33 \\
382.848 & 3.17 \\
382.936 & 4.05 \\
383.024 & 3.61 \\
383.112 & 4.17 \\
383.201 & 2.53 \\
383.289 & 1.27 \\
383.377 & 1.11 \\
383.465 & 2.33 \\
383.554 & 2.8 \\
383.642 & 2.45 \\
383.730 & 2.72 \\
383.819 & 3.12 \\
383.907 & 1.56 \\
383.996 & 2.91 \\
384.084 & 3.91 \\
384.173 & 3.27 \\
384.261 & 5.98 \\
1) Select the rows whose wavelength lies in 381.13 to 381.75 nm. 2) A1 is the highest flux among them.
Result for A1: 4.88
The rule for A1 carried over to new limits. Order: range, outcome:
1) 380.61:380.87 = 4.25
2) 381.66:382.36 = 4.11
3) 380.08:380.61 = 5.81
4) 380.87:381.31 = 4.99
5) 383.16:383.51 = 2.53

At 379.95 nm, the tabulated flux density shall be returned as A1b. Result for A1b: 3.12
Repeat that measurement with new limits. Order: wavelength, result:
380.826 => 4.09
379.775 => 2.59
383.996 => 2.91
